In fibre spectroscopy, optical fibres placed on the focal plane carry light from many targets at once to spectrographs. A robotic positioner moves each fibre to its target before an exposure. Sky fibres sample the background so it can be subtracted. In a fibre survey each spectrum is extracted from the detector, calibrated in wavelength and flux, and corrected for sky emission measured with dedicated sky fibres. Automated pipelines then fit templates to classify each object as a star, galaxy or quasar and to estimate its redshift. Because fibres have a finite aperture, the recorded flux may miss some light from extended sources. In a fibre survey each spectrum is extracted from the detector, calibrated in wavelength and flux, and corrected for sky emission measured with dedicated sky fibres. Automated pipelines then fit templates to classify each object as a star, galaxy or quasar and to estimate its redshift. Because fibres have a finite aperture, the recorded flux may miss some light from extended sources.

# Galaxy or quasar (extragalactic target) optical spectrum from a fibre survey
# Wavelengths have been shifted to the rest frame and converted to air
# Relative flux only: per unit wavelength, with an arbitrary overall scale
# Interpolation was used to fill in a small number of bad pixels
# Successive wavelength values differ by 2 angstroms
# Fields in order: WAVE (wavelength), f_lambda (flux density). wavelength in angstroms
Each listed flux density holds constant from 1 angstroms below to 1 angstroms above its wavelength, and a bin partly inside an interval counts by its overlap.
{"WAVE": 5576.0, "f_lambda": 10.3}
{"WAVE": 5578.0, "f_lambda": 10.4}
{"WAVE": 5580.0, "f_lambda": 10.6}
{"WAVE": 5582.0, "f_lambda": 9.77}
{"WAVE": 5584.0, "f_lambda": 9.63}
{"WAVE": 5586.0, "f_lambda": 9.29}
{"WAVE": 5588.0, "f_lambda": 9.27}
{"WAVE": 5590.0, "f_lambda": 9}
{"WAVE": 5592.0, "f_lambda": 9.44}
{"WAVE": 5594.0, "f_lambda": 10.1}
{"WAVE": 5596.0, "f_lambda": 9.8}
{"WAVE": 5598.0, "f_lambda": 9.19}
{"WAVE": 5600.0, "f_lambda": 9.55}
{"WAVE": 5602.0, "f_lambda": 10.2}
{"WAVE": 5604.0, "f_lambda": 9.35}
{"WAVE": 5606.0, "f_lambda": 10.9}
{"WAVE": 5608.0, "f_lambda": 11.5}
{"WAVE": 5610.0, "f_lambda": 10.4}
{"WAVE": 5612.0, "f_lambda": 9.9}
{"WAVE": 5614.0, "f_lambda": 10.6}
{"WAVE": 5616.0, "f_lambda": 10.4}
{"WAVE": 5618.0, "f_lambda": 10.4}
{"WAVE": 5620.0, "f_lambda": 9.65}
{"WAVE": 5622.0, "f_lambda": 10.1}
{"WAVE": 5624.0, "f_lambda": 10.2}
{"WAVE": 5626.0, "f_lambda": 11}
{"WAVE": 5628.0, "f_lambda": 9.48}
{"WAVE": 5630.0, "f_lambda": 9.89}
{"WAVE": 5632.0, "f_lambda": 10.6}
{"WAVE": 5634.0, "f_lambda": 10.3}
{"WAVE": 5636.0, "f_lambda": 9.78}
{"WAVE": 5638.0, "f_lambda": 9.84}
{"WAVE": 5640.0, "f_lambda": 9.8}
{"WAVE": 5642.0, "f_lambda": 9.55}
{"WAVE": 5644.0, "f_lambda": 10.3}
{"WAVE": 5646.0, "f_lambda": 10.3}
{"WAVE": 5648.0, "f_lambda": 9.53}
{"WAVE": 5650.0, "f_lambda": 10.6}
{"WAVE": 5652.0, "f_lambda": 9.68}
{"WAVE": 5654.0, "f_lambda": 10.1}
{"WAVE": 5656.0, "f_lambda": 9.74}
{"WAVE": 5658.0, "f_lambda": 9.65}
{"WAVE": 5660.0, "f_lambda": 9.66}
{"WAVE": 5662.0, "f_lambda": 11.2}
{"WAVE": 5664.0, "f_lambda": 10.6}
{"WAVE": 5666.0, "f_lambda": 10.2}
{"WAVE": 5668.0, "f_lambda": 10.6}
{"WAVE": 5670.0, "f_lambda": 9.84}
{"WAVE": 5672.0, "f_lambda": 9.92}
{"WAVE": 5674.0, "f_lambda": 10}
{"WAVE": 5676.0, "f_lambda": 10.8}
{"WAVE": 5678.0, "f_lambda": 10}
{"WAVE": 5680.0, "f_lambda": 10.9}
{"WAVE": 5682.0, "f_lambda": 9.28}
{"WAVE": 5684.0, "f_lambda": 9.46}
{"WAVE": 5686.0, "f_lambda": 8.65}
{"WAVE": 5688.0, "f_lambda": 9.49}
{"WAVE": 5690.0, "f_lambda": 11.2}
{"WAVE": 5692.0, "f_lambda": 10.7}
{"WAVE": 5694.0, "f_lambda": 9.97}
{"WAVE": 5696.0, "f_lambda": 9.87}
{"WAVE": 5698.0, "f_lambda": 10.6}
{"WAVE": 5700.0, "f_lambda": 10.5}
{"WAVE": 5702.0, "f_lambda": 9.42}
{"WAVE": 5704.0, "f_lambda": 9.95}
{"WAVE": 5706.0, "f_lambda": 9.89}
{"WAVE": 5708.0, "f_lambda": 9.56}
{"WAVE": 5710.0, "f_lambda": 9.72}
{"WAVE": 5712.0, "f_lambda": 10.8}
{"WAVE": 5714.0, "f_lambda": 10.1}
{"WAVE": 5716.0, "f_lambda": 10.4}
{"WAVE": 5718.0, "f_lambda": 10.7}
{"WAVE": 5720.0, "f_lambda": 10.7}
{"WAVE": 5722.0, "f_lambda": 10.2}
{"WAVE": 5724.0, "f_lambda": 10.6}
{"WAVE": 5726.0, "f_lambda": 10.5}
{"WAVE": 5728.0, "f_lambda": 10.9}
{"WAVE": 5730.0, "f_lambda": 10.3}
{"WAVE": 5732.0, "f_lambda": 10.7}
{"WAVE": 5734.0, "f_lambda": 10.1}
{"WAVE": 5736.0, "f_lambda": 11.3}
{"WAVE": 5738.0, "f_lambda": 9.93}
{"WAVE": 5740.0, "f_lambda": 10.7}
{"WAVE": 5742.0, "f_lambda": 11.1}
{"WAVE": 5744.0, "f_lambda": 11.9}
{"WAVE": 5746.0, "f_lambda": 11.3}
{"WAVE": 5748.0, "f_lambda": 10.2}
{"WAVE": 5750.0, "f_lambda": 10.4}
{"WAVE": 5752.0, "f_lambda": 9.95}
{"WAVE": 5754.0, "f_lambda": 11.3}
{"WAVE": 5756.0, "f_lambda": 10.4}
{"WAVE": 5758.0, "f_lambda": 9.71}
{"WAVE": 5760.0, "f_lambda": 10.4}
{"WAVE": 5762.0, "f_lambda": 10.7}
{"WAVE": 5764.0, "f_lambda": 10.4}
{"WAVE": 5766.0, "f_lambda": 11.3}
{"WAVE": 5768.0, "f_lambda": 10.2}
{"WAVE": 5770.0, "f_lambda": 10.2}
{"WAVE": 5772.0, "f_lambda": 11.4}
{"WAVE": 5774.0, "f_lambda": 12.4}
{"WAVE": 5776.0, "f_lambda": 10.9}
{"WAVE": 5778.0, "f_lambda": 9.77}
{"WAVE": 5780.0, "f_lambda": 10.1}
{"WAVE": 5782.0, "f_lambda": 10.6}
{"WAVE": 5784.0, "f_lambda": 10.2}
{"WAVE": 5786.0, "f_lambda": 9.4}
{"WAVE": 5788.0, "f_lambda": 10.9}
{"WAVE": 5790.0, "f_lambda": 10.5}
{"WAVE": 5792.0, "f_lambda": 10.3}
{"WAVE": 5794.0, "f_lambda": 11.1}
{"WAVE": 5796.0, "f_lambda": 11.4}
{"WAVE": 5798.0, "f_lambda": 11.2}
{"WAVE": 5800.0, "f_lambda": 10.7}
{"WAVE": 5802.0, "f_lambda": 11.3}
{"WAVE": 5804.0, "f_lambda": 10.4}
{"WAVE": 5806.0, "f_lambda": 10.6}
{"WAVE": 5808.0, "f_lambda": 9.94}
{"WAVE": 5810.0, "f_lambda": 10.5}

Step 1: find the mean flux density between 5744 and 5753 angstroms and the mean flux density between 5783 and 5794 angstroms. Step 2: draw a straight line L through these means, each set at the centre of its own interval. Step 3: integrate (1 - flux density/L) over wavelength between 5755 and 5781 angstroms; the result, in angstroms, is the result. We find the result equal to -0.3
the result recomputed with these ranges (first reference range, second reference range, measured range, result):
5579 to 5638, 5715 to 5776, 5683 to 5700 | 0.6 angstroms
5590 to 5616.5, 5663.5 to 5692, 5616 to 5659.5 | 0.2 angstroms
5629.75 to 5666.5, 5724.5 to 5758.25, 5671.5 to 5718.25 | 1.3 angstroms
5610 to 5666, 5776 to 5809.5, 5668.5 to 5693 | 0.5 angstroms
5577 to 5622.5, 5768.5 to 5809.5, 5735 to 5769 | -0.4 angstroms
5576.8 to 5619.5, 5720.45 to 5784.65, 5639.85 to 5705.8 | 1.5 angstroms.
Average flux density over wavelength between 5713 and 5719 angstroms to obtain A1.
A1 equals 10.4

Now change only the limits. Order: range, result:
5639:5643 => 9.68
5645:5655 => 10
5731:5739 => 10.5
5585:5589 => 9.28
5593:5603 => 9.77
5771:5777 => 11.6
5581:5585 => 9.7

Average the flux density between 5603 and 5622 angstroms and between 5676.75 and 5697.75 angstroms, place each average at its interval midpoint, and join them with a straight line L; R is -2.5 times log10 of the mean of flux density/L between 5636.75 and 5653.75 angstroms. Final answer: 0.02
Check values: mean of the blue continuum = 10.3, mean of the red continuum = 9.99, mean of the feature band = 9.95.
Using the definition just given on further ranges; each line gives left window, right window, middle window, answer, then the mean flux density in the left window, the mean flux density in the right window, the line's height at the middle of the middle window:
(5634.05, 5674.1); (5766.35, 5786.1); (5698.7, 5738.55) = 0.002 mag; 10.1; 10.6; 10.3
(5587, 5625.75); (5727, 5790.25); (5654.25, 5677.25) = 0.006 mag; 10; 10.6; 10.2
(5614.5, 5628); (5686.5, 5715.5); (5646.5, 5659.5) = 0.032 mag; 10.2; 10.1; 10.2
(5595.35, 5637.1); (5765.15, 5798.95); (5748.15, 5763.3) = 0.022 mag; 10.2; 10.7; 10.6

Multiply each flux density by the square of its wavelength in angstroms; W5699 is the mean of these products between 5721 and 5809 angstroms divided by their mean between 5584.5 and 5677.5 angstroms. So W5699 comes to 1.1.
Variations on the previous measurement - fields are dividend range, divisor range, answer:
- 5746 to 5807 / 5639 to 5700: 1.09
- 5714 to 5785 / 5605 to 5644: 1.08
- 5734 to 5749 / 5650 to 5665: 1.11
